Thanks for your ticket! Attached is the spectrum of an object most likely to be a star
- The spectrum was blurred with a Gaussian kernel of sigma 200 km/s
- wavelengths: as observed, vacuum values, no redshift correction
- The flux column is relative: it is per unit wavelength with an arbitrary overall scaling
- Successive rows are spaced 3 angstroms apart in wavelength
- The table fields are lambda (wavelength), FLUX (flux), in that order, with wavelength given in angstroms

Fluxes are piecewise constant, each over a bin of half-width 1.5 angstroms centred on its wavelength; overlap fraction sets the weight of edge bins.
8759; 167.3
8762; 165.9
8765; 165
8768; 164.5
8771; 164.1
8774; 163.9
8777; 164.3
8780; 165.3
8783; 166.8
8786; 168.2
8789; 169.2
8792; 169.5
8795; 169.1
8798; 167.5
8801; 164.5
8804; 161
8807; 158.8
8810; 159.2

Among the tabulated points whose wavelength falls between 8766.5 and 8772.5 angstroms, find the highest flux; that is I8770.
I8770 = 164.5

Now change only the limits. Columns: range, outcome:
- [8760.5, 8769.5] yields 165.9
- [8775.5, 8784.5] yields 166.8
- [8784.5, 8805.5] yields 169.5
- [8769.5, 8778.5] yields 164.3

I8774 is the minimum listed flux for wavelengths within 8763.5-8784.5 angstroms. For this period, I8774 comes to 163.9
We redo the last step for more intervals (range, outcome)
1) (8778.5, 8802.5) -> 164.5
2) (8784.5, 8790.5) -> 168.2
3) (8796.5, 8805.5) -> 161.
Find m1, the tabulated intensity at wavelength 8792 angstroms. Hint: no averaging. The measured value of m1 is 169.5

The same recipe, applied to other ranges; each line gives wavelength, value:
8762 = 165.9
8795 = 169.1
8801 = 164.5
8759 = 167.3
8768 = 164.5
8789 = 169.2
